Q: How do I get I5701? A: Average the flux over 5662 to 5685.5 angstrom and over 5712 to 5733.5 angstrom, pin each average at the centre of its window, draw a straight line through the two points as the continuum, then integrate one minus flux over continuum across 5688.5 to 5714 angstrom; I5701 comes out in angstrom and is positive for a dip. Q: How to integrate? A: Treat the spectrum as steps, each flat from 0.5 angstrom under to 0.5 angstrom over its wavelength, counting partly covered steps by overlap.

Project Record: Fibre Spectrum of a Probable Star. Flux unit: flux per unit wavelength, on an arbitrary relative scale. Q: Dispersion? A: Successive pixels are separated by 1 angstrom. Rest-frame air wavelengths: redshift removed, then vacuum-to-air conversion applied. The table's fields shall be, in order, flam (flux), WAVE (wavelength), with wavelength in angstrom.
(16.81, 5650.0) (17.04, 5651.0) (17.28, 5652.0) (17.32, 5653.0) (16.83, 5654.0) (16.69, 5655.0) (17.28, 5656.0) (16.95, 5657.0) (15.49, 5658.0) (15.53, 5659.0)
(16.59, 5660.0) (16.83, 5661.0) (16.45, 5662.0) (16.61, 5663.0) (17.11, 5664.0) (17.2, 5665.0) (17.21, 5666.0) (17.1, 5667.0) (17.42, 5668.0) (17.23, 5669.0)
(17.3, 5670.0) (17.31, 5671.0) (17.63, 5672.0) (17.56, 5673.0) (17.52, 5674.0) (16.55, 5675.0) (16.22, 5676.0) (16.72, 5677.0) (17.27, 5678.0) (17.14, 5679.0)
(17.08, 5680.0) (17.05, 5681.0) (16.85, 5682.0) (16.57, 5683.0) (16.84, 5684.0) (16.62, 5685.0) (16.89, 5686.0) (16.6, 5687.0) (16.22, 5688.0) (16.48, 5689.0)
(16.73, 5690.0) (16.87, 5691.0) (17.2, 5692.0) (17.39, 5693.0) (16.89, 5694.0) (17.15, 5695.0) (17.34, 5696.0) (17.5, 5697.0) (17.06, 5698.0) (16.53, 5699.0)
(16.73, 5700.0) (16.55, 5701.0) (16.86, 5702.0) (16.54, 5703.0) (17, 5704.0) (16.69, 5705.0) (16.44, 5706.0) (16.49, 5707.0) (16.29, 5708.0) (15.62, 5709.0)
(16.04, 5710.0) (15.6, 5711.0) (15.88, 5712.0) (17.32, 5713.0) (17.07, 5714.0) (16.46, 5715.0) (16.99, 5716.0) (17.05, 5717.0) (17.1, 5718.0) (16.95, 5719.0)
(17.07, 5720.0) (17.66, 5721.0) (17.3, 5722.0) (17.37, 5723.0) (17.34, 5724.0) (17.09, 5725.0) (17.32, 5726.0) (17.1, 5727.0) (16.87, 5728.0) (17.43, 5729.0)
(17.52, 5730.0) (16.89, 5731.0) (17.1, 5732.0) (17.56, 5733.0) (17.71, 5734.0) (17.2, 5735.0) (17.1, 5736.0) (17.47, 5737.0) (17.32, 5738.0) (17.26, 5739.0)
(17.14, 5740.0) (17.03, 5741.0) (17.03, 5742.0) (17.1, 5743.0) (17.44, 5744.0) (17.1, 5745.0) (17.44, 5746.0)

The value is 0.6 angstrom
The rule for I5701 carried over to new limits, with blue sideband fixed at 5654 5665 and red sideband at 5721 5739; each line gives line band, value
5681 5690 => 0.1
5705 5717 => 0.5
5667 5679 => -0.3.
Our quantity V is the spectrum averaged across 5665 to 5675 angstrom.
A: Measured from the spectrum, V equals 17.3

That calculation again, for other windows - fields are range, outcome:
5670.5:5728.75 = 16.9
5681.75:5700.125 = 16.9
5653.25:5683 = 16.9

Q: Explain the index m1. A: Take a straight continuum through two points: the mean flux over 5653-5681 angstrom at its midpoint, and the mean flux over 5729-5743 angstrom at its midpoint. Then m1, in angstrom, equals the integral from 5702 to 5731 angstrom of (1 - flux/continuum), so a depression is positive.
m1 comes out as 0.5 angstrom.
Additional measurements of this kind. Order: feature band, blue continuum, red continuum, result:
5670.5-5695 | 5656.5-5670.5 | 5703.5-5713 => -0.5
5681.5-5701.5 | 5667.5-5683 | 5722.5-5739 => 0.4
